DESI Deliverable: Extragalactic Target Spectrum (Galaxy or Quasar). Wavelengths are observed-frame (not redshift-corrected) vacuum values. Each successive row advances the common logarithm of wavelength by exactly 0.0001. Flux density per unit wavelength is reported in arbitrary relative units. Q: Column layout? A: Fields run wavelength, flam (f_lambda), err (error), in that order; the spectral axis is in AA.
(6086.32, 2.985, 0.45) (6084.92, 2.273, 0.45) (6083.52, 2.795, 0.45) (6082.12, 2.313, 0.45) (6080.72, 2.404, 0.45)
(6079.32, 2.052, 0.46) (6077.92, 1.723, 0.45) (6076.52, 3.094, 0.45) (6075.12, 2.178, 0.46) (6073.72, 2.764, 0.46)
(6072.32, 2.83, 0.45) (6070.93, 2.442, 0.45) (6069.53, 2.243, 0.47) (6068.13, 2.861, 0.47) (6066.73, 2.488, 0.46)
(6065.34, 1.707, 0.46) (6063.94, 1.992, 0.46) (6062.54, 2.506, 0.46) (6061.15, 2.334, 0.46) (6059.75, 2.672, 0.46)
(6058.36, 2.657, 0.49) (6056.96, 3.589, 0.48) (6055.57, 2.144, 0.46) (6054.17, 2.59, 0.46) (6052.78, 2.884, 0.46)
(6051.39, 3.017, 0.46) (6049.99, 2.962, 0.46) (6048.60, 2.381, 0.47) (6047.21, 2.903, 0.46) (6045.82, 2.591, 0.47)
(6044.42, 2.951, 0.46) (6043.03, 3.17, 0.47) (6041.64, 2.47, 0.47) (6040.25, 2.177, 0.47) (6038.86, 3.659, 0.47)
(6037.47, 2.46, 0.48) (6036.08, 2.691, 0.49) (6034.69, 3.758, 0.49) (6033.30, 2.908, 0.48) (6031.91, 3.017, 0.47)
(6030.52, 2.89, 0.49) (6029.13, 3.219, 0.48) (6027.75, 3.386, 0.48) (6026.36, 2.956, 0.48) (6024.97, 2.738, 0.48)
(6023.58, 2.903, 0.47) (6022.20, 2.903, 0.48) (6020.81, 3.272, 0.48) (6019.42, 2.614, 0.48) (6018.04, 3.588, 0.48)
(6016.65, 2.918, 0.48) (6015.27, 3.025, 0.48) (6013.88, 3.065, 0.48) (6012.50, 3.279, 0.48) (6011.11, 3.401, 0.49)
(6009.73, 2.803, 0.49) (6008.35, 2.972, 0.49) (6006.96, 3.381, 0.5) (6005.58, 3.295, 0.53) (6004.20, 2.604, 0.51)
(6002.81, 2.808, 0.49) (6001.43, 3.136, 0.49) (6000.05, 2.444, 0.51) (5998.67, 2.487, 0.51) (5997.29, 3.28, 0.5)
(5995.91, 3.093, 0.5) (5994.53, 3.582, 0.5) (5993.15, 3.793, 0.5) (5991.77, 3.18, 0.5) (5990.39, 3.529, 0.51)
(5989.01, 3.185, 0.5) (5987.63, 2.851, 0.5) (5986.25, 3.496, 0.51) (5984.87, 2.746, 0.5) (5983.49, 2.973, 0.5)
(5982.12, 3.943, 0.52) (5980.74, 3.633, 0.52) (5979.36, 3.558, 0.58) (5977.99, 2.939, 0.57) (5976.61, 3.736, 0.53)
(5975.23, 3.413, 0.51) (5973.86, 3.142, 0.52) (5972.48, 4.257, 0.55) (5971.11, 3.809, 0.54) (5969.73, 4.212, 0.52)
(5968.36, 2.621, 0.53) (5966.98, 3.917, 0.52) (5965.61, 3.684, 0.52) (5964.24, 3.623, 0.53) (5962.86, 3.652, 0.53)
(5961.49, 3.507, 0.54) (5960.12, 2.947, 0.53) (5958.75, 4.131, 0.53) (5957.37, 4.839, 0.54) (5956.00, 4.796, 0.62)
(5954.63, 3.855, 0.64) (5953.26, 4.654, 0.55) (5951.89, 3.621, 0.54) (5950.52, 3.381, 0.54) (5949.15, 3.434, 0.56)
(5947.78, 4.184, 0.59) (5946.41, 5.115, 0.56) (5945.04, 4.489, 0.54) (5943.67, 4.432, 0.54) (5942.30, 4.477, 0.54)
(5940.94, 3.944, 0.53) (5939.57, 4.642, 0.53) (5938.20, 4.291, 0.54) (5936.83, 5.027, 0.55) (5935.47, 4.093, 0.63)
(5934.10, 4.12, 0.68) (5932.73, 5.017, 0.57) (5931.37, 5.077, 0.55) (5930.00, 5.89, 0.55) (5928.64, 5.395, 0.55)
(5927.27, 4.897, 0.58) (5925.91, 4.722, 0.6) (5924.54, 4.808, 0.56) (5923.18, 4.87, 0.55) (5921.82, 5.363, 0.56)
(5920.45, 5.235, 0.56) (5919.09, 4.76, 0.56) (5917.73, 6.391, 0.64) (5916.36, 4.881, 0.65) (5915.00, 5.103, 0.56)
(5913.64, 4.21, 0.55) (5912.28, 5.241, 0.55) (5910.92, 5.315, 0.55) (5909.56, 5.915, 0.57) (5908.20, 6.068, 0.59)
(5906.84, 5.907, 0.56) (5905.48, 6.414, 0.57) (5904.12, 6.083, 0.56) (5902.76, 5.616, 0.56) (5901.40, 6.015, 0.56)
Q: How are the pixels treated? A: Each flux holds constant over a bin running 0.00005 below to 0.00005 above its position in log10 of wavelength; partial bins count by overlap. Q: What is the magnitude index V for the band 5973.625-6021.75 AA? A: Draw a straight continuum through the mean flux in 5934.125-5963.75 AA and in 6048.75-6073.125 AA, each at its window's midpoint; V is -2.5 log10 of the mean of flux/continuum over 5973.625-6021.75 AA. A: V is 0.10 mag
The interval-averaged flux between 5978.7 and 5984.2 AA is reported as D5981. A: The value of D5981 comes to 3.52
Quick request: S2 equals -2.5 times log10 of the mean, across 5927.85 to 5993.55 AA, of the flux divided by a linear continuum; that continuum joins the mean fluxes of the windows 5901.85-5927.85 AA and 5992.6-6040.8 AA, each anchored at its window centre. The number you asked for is 0.10 mag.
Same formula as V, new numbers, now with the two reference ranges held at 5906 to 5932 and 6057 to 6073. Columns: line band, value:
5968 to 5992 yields 0.20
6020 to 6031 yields 0.07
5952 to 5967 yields 0.14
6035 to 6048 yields 0.04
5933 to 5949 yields 0.10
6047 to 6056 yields 0.01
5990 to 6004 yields 0.21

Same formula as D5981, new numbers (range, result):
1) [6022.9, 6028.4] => 2.99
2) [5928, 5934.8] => 5.1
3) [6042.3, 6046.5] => 2.9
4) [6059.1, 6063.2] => 2.5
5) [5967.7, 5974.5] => 3.62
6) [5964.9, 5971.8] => 3.65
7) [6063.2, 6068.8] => 2.26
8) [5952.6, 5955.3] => 4.25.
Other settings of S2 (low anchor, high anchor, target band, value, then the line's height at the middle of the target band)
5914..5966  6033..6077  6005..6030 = 0.06 mag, 3.28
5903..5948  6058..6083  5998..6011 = 0.23 mag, 3.61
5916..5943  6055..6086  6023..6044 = 0.05 mag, 3.1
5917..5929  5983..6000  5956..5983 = 0.03 mag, 3.8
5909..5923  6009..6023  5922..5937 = 0.00 mag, 4.93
